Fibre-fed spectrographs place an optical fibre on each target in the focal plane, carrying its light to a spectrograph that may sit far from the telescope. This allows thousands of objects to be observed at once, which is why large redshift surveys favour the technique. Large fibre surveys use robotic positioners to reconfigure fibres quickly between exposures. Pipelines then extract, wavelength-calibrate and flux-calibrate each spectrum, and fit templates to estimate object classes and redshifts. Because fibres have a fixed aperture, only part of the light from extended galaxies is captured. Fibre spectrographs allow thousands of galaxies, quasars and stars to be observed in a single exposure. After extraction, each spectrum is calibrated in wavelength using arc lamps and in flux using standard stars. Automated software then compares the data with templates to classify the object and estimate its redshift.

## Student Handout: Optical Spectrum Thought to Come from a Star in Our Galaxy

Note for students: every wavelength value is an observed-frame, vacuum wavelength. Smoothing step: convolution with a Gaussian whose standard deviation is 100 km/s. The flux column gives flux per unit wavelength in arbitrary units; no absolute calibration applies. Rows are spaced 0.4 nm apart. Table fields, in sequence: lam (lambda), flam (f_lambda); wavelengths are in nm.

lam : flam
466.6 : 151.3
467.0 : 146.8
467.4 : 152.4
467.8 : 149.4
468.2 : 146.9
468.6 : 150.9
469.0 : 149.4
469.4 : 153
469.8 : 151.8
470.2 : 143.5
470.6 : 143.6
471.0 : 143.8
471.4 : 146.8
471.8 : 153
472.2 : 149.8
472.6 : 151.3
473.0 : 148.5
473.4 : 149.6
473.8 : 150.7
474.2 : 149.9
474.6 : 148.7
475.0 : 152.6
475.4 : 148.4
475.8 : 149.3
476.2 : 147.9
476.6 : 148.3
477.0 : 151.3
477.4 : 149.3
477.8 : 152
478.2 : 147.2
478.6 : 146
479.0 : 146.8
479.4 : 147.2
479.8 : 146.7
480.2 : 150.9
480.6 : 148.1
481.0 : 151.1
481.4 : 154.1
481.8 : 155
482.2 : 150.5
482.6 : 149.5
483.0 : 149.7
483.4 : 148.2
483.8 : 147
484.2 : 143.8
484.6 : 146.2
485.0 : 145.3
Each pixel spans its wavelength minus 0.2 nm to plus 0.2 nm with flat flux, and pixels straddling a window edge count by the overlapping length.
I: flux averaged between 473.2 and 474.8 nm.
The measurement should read 150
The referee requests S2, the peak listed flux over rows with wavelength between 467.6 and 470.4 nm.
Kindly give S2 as 153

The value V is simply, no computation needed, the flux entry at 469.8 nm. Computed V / 151.8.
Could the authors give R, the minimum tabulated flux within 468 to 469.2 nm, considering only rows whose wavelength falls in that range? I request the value 146.9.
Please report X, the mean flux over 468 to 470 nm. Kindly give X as 150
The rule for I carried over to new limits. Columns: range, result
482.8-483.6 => 149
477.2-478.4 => 149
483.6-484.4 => 145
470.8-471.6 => 145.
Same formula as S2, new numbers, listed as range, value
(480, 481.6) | 154.1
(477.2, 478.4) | 152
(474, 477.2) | 152.6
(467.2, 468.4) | 152.4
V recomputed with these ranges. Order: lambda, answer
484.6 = 146.2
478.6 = 146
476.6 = 148.3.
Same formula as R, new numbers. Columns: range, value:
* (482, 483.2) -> 149.5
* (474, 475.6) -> 148.4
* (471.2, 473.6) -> 146.8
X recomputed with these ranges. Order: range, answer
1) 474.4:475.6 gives 150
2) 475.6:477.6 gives 149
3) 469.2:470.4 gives 149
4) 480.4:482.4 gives 152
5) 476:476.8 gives 148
